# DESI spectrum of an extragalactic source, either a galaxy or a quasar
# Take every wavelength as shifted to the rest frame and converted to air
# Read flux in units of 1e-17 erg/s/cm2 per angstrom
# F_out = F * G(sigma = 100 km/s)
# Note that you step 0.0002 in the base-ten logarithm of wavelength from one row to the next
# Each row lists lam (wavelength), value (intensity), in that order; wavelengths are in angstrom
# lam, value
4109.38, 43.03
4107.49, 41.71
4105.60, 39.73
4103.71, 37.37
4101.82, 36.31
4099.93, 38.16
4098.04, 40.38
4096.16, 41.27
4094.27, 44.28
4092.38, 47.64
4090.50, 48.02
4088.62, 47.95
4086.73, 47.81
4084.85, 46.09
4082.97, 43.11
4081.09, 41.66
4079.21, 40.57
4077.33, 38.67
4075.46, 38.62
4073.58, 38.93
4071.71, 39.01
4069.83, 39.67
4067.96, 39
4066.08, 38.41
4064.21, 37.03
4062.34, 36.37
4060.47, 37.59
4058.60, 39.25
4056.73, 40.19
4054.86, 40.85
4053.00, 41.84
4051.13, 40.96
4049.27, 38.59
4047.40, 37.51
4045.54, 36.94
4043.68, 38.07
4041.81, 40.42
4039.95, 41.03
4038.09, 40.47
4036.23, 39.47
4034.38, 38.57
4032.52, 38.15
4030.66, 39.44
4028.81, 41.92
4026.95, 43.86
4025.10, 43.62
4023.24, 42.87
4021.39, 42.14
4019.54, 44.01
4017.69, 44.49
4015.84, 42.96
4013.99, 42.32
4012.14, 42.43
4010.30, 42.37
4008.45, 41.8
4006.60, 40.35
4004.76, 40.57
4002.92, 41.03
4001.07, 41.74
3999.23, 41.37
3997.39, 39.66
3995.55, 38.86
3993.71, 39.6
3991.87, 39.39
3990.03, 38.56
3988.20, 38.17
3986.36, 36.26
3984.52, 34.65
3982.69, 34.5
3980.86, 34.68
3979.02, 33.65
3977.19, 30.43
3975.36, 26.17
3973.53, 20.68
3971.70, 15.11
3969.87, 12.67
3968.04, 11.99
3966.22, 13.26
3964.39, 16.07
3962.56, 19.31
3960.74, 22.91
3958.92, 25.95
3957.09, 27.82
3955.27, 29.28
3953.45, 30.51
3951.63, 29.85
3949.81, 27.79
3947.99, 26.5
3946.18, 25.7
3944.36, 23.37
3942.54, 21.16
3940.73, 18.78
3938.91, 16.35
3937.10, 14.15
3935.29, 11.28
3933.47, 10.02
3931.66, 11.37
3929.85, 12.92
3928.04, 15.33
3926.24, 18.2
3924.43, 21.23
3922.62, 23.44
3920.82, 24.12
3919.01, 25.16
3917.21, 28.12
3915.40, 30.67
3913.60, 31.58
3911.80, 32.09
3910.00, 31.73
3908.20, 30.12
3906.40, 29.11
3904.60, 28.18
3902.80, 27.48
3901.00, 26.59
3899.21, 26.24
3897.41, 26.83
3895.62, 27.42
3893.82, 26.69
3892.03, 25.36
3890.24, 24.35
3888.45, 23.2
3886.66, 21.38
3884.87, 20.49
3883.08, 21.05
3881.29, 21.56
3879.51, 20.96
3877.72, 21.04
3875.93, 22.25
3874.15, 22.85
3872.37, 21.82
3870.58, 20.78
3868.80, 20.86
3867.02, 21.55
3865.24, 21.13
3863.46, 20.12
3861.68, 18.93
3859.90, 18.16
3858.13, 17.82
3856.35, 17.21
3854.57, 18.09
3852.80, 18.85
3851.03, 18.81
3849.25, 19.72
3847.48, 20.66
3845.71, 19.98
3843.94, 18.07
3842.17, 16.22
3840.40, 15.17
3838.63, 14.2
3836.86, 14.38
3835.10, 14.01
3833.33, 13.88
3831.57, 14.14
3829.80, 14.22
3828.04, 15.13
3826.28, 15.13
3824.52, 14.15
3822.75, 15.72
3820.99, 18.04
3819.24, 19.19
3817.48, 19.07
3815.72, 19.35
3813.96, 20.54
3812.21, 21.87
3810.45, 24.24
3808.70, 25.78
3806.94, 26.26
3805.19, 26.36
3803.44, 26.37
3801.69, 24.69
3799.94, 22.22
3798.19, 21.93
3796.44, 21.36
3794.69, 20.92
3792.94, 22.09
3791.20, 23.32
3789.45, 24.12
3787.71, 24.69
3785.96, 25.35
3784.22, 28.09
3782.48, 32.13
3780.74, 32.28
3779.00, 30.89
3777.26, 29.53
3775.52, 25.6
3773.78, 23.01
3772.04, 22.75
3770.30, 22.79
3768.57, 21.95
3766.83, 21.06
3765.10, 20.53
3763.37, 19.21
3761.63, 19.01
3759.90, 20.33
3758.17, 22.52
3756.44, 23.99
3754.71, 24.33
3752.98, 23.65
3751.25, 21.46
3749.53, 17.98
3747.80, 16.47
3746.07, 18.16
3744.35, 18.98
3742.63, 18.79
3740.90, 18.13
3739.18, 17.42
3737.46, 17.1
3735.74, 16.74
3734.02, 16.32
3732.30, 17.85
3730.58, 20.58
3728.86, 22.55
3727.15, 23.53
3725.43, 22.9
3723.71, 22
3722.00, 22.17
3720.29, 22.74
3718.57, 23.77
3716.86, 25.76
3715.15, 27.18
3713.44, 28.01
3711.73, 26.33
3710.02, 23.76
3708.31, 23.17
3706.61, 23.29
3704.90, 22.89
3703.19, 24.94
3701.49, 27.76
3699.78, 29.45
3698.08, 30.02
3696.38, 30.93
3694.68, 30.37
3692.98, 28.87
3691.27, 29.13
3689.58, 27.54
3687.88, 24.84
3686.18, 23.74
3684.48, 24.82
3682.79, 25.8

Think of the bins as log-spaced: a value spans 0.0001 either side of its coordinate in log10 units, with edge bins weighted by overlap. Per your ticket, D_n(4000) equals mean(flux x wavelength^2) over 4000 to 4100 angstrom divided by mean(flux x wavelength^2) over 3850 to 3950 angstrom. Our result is 1.99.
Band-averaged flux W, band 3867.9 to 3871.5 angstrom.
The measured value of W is 20.8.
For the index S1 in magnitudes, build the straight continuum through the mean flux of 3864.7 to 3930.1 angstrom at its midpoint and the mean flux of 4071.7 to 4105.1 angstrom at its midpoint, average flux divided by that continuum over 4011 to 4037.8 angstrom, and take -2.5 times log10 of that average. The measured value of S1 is -0.16 mag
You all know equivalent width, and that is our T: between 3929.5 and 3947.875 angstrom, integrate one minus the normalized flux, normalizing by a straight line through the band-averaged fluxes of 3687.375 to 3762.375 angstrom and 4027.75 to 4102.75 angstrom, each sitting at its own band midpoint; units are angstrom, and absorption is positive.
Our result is 9.2 angstrom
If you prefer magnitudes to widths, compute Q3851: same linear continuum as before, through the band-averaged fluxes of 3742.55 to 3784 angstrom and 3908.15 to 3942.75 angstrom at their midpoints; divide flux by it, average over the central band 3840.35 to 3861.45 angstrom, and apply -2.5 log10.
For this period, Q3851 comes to 0.20 mag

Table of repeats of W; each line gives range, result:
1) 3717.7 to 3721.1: 23.2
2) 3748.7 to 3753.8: 21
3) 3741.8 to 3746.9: 18.7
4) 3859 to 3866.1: 19.6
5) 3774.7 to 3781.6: 29.6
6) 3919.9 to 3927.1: 21.8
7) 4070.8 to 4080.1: 39.2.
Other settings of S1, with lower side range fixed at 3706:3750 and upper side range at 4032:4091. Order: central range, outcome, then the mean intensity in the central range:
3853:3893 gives 0.375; 20.9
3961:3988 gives 0.398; 24.6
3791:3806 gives 0.091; 23.2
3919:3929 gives 0.479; 20.9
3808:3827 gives 0.333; 19.3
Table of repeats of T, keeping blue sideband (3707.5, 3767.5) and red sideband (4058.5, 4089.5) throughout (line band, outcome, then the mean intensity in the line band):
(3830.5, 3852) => 8.41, 16.6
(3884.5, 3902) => 3.03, 25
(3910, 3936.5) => 8.67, 21.4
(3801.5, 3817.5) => 1.10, 23.6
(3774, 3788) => -2.78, 28.5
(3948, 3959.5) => 1.79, 28.4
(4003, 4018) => -2.05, 42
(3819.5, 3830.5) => 4.46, 15.6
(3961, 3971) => 5.57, 15.2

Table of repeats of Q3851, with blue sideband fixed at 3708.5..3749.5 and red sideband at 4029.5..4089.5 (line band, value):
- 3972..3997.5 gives 0.06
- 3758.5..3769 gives 0.14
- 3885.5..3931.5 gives 0.24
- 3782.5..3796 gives 0.00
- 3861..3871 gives 0.37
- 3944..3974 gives 0.47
